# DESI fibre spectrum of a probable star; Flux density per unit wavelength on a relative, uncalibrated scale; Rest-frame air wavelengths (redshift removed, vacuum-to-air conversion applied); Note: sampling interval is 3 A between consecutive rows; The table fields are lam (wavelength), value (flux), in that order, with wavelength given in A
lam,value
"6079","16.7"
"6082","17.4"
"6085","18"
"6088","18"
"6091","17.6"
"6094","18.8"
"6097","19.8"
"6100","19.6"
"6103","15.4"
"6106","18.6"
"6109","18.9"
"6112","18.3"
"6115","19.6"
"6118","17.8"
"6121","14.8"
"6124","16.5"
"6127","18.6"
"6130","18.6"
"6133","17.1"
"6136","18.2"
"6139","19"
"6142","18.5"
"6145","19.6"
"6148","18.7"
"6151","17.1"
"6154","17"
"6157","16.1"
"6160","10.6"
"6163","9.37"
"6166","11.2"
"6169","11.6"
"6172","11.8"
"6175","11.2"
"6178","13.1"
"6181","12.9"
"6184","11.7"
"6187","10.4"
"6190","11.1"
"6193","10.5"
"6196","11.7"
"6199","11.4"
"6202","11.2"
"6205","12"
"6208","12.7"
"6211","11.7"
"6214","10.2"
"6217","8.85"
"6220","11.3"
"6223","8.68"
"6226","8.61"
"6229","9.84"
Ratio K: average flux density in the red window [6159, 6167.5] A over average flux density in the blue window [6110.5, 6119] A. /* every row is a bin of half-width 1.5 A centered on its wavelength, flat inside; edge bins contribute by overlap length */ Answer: 0.6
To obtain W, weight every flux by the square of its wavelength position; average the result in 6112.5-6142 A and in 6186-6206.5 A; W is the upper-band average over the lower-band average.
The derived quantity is 0.64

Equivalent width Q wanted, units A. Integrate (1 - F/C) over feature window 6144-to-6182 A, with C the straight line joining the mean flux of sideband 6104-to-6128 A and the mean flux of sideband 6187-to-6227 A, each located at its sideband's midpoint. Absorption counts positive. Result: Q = 1.2 A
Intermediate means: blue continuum 17.8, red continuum 10.8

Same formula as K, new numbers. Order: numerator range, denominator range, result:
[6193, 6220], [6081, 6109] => 0.61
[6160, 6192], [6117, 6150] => 0.63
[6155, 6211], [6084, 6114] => 0.64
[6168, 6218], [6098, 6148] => 0.63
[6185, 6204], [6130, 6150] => 0.60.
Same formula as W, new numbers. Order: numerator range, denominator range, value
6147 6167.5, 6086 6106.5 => 0.79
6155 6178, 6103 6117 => 0.66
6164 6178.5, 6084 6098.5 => 0.65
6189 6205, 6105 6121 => 0.63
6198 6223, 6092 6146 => 0.62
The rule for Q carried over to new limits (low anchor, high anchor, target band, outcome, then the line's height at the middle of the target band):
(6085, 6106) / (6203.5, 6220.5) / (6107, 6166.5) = -4.3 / 15.7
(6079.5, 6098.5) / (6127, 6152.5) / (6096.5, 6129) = 0.6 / 18.3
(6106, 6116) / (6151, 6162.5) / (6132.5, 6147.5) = -2.4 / 16.1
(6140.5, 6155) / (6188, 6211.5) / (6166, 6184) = 3.2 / 14.7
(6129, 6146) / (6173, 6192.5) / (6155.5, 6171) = 3.0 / 14.6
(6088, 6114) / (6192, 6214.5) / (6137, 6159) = -3.8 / 15.2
